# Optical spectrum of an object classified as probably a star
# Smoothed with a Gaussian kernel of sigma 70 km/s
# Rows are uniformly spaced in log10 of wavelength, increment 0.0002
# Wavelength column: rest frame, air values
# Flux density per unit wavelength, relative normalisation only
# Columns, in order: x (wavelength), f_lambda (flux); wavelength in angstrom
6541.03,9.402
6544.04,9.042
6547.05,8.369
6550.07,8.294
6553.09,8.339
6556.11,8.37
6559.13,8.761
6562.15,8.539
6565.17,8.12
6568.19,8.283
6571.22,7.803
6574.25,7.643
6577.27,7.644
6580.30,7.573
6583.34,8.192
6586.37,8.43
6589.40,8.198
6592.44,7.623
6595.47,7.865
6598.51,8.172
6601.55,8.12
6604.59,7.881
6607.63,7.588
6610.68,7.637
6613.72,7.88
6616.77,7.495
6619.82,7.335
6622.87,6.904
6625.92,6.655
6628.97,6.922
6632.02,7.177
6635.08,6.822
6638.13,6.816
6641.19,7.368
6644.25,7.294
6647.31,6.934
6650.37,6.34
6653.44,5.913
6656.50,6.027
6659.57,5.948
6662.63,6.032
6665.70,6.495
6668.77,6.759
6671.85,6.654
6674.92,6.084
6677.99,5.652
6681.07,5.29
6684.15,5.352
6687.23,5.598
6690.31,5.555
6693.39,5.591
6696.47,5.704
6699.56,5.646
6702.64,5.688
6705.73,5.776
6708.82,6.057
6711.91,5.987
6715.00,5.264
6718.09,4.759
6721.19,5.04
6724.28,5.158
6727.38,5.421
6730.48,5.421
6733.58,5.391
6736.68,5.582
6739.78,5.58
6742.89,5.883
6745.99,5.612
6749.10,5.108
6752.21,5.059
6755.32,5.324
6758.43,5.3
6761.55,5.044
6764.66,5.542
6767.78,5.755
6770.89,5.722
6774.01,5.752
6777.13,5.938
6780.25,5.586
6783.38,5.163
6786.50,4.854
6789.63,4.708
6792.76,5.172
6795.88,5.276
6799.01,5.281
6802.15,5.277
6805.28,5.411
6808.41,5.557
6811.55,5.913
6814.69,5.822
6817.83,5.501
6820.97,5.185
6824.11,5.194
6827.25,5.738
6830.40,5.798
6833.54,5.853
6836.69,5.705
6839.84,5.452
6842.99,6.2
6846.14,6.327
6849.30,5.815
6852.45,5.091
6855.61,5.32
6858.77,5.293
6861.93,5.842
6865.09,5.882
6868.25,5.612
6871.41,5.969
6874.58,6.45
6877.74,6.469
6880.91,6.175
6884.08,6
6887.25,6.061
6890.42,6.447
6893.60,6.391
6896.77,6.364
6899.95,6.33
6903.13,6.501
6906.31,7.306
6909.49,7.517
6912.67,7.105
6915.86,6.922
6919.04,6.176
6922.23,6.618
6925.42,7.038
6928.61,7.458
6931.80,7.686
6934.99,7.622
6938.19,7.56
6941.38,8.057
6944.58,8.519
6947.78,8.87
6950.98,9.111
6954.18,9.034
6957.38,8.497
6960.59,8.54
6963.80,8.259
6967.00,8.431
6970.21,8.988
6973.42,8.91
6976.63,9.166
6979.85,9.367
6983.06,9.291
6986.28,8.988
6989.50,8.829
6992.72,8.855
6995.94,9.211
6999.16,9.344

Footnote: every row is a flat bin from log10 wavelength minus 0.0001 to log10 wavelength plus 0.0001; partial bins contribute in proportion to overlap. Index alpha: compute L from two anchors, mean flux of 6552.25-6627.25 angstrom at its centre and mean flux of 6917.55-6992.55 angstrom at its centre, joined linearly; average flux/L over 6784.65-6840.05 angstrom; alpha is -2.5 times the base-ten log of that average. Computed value 0.44 mag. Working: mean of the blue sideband 7.88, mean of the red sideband 8.32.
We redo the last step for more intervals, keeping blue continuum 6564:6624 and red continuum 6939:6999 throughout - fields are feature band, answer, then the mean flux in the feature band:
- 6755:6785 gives 0.44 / 5.52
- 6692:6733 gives 0.43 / 5.5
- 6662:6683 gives 0.29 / 6.13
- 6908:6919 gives 0.23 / 7.04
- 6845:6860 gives 0.46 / 5.55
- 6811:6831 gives 0.45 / 5.57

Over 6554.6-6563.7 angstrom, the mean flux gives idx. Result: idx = 8.56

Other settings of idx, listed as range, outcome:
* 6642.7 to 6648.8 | 7.12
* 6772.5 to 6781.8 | 5.76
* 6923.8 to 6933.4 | 7.39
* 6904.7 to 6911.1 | 7.41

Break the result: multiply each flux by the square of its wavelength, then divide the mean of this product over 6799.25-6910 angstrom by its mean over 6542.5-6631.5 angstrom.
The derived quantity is 0.8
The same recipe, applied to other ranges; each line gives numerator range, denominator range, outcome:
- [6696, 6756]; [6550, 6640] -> 0.73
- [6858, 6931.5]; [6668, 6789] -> 1.23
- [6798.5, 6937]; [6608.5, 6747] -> 1.06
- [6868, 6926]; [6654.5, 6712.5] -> 1.18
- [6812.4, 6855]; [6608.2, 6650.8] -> 0.84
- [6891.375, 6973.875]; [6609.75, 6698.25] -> 1.29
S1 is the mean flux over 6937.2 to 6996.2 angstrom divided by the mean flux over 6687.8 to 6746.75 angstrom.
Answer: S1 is 1.58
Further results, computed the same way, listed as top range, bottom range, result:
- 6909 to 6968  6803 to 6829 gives 1.42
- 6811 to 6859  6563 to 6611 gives 0.71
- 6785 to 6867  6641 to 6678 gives 0.86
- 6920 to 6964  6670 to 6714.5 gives 1.40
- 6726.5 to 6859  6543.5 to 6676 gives 0.74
